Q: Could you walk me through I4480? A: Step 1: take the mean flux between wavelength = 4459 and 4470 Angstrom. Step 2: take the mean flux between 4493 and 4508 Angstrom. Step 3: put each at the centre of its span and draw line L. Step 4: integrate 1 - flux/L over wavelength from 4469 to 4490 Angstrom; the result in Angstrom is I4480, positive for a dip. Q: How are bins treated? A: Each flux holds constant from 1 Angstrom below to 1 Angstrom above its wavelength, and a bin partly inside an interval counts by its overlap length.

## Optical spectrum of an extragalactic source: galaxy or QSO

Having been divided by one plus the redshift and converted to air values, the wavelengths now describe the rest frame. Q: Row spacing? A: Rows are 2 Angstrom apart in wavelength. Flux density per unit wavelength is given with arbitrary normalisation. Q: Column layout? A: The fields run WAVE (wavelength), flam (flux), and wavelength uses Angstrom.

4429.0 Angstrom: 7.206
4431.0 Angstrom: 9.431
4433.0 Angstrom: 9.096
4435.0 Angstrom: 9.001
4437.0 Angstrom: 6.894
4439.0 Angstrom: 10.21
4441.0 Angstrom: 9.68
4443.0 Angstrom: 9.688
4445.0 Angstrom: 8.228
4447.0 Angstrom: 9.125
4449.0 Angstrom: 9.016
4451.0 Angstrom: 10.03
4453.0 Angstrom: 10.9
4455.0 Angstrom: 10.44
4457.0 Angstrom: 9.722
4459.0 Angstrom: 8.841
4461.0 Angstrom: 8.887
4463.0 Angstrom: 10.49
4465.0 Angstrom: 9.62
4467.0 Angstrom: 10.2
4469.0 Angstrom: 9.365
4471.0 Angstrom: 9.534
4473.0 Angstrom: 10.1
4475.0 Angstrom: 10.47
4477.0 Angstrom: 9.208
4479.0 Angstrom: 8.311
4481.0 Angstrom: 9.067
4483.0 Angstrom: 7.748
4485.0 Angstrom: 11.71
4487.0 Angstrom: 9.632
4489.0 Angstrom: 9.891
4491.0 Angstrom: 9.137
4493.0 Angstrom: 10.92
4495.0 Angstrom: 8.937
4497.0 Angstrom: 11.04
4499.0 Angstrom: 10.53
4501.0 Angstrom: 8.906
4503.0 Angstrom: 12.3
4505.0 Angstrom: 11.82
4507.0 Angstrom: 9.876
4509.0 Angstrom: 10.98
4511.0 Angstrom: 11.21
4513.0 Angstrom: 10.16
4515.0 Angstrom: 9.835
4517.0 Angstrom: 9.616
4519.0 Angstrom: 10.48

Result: 0.9 Angstrom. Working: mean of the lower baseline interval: 9.63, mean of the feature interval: 9.56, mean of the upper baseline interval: 10.5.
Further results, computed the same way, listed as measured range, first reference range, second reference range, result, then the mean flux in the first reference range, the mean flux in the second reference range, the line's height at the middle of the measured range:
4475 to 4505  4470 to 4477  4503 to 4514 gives 1.5 Angstrom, 9.92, 10.9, 10.4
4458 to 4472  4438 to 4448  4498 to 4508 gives 0.4 Angstrom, 9.39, 10.7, 9.86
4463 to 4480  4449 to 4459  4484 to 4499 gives 0.7 Angstrom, 10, 10.2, 10.1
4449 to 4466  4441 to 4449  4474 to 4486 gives -1.1 Angstrom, 9.1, 9.42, 9.21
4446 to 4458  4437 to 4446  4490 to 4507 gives -0.6 Angstrom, 9.17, 10.4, 9.4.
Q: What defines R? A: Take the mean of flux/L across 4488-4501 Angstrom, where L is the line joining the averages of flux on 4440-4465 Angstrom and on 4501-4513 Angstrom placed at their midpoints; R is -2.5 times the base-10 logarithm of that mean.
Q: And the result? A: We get 0.07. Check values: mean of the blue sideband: 9.59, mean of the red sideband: 11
